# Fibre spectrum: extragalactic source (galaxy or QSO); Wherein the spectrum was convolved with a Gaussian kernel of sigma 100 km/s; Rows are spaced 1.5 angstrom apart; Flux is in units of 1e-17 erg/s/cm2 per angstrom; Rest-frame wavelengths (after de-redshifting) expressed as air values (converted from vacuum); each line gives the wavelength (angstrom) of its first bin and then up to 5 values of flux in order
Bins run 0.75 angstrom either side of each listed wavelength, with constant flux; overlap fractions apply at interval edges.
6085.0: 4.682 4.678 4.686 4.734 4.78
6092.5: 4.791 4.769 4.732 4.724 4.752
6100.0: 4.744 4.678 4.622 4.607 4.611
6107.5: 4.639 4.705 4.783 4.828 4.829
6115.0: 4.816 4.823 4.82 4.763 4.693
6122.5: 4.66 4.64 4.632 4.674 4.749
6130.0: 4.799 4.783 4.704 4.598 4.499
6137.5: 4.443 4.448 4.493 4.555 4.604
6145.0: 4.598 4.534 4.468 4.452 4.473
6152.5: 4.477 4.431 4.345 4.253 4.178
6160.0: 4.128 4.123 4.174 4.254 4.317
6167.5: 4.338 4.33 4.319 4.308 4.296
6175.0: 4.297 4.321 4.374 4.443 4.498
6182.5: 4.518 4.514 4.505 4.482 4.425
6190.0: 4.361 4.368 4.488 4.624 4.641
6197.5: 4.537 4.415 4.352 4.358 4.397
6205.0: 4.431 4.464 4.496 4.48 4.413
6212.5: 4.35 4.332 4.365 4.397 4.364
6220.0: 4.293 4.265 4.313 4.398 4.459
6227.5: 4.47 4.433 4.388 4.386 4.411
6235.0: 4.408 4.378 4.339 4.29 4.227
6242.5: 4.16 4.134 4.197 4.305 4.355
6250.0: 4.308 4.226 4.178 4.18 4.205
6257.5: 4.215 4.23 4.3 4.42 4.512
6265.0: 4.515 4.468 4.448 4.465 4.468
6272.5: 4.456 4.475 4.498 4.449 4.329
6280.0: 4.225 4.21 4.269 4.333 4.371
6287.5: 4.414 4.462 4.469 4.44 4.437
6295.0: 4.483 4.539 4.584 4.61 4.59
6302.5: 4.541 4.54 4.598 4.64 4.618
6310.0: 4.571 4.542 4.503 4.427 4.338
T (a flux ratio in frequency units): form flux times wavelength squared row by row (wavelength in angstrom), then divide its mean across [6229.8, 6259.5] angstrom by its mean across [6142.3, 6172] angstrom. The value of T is 1.01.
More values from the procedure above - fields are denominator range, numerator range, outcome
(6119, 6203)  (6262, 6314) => 1.04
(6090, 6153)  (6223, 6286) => 0.97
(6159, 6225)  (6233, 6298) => 1.02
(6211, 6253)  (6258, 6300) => 1.04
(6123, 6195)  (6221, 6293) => 1.01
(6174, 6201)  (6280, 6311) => 1.04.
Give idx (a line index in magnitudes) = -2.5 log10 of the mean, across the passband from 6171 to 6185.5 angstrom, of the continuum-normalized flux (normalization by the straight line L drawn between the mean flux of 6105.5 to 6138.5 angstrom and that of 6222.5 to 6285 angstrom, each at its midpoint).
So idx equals 0.04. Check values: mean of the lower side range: 4.7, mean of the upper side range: 4.34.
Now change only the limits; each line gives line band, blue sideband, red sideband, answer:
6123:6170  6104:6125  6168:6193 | 0.025 mag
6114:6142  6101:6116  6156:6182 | -0.021 mag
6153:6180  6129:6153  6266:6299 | 0.060 mag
